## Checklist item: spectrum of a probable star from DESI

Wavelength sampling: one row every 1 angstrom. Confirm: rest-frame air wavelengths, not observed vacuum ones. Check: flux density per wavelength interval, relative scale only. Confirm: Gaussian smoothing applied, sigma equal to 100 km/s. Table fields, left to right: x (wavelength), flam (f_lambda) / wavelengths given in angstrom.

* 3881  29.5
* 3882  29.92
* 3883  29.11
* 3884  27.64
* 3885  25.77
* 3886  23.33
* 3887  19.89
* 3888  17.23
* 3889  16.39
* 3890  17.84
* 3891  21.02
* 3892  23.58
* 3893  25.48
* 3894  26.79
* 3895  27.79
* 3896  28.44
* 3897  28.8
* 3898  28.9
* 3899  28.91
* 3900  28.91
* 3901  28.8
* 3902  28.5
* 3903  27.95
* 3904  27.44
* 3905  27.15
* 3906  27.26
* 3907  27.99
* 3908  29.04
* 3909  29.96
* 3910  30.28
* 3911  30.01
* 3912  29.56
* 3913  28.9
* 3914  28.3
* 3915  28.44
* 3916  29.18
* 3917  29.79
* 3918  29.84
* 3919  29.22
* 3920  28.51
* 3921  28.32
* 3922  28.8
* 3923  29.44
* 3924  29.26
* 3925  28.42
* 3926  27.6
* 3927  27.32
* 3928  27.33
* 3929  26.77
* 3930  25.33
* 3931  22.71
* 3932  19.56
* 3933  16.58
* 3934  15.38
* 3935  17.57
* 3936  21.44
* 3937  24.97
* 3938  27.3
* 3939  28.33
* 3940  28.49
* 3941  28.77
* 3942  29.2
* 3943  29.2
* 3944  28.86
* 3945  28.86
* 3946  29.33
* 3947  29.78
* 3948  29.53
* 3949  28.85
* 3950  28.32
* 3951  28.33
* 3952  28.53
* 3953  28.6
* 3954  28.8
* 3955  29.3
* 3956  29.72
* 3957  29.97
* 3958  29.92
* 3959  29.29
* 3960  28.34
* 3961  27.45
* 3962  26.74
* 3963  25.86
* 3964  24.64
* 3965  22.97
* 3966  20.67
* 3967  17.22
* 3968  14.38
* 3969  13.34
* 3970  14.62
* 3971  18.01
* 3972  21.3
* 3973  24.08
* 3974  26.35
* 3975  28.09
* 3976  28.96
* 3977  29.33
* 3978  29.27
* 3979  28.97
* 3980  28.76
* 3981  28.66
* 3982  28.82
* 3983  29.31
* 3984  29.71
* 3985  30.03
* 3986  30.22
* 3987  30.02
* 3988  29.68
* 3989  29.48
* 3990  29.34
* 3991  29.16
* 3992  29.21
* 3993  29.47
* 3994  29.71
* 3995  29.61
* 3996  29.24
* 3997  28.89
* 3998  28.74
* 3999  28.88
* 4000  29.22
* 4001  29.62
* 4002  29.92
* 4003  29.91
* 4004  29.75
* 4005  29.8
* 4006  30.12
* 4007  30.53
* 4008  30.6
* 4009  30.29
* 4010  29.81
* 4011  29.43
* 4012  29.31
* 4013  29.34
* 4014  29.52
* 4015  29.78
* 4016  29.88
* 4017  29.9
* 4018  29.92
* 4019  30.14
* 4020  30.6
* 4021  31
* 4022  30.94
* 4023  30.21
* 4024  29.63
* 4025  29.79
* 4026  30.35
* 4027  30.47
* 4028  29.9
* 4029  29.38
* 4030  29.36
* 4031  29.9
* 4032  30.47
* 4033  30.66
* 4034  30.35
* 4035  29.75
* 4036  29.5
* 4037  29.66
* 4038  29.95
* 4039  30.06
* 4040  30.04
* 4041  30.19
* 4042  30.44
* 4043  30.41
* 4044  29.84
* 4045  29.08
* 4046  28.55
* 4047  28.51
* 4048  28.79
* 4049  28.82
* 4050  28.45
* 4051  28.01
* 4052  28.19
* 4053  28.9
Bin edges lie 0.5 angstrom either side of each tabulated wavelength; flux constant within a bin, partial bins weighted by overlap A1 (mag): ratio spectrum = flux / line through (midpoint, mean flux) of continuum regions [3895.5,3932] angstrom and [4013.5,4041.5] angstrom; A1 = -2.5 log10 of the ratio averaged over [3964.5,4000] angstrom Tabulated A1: 0.11 mag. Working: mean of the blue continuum 28.3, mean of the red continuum 30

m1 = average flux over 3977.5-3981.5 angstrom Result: 28.9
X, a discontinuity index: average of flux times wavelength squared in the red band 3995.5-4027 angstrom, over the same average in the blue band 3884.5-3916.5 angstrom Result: 1.19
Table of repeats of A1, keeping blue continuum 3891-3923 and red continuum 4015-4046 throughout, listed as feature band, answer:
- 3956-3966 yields 0.08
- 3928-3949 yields 0.13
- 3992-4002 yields 0.01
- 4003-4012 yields -0.01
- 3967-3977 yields 0.35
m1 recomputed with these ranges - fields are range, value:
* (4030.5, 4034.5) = 30.3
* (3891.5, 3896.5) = 26.4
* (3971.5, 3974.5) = 23.9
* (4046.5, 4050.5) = 28.6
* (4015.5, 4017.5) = 29.9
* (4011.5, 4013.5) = 29.3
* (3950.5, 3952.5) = 28.4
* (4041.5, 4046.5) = 29.7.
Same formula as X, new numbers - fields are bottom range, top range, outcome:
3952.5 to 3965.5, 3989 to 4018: 1.09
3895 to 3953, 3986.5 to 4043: 1.13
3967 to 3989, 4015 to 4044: 1.20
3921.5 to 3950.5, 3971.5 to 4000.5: 1.12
